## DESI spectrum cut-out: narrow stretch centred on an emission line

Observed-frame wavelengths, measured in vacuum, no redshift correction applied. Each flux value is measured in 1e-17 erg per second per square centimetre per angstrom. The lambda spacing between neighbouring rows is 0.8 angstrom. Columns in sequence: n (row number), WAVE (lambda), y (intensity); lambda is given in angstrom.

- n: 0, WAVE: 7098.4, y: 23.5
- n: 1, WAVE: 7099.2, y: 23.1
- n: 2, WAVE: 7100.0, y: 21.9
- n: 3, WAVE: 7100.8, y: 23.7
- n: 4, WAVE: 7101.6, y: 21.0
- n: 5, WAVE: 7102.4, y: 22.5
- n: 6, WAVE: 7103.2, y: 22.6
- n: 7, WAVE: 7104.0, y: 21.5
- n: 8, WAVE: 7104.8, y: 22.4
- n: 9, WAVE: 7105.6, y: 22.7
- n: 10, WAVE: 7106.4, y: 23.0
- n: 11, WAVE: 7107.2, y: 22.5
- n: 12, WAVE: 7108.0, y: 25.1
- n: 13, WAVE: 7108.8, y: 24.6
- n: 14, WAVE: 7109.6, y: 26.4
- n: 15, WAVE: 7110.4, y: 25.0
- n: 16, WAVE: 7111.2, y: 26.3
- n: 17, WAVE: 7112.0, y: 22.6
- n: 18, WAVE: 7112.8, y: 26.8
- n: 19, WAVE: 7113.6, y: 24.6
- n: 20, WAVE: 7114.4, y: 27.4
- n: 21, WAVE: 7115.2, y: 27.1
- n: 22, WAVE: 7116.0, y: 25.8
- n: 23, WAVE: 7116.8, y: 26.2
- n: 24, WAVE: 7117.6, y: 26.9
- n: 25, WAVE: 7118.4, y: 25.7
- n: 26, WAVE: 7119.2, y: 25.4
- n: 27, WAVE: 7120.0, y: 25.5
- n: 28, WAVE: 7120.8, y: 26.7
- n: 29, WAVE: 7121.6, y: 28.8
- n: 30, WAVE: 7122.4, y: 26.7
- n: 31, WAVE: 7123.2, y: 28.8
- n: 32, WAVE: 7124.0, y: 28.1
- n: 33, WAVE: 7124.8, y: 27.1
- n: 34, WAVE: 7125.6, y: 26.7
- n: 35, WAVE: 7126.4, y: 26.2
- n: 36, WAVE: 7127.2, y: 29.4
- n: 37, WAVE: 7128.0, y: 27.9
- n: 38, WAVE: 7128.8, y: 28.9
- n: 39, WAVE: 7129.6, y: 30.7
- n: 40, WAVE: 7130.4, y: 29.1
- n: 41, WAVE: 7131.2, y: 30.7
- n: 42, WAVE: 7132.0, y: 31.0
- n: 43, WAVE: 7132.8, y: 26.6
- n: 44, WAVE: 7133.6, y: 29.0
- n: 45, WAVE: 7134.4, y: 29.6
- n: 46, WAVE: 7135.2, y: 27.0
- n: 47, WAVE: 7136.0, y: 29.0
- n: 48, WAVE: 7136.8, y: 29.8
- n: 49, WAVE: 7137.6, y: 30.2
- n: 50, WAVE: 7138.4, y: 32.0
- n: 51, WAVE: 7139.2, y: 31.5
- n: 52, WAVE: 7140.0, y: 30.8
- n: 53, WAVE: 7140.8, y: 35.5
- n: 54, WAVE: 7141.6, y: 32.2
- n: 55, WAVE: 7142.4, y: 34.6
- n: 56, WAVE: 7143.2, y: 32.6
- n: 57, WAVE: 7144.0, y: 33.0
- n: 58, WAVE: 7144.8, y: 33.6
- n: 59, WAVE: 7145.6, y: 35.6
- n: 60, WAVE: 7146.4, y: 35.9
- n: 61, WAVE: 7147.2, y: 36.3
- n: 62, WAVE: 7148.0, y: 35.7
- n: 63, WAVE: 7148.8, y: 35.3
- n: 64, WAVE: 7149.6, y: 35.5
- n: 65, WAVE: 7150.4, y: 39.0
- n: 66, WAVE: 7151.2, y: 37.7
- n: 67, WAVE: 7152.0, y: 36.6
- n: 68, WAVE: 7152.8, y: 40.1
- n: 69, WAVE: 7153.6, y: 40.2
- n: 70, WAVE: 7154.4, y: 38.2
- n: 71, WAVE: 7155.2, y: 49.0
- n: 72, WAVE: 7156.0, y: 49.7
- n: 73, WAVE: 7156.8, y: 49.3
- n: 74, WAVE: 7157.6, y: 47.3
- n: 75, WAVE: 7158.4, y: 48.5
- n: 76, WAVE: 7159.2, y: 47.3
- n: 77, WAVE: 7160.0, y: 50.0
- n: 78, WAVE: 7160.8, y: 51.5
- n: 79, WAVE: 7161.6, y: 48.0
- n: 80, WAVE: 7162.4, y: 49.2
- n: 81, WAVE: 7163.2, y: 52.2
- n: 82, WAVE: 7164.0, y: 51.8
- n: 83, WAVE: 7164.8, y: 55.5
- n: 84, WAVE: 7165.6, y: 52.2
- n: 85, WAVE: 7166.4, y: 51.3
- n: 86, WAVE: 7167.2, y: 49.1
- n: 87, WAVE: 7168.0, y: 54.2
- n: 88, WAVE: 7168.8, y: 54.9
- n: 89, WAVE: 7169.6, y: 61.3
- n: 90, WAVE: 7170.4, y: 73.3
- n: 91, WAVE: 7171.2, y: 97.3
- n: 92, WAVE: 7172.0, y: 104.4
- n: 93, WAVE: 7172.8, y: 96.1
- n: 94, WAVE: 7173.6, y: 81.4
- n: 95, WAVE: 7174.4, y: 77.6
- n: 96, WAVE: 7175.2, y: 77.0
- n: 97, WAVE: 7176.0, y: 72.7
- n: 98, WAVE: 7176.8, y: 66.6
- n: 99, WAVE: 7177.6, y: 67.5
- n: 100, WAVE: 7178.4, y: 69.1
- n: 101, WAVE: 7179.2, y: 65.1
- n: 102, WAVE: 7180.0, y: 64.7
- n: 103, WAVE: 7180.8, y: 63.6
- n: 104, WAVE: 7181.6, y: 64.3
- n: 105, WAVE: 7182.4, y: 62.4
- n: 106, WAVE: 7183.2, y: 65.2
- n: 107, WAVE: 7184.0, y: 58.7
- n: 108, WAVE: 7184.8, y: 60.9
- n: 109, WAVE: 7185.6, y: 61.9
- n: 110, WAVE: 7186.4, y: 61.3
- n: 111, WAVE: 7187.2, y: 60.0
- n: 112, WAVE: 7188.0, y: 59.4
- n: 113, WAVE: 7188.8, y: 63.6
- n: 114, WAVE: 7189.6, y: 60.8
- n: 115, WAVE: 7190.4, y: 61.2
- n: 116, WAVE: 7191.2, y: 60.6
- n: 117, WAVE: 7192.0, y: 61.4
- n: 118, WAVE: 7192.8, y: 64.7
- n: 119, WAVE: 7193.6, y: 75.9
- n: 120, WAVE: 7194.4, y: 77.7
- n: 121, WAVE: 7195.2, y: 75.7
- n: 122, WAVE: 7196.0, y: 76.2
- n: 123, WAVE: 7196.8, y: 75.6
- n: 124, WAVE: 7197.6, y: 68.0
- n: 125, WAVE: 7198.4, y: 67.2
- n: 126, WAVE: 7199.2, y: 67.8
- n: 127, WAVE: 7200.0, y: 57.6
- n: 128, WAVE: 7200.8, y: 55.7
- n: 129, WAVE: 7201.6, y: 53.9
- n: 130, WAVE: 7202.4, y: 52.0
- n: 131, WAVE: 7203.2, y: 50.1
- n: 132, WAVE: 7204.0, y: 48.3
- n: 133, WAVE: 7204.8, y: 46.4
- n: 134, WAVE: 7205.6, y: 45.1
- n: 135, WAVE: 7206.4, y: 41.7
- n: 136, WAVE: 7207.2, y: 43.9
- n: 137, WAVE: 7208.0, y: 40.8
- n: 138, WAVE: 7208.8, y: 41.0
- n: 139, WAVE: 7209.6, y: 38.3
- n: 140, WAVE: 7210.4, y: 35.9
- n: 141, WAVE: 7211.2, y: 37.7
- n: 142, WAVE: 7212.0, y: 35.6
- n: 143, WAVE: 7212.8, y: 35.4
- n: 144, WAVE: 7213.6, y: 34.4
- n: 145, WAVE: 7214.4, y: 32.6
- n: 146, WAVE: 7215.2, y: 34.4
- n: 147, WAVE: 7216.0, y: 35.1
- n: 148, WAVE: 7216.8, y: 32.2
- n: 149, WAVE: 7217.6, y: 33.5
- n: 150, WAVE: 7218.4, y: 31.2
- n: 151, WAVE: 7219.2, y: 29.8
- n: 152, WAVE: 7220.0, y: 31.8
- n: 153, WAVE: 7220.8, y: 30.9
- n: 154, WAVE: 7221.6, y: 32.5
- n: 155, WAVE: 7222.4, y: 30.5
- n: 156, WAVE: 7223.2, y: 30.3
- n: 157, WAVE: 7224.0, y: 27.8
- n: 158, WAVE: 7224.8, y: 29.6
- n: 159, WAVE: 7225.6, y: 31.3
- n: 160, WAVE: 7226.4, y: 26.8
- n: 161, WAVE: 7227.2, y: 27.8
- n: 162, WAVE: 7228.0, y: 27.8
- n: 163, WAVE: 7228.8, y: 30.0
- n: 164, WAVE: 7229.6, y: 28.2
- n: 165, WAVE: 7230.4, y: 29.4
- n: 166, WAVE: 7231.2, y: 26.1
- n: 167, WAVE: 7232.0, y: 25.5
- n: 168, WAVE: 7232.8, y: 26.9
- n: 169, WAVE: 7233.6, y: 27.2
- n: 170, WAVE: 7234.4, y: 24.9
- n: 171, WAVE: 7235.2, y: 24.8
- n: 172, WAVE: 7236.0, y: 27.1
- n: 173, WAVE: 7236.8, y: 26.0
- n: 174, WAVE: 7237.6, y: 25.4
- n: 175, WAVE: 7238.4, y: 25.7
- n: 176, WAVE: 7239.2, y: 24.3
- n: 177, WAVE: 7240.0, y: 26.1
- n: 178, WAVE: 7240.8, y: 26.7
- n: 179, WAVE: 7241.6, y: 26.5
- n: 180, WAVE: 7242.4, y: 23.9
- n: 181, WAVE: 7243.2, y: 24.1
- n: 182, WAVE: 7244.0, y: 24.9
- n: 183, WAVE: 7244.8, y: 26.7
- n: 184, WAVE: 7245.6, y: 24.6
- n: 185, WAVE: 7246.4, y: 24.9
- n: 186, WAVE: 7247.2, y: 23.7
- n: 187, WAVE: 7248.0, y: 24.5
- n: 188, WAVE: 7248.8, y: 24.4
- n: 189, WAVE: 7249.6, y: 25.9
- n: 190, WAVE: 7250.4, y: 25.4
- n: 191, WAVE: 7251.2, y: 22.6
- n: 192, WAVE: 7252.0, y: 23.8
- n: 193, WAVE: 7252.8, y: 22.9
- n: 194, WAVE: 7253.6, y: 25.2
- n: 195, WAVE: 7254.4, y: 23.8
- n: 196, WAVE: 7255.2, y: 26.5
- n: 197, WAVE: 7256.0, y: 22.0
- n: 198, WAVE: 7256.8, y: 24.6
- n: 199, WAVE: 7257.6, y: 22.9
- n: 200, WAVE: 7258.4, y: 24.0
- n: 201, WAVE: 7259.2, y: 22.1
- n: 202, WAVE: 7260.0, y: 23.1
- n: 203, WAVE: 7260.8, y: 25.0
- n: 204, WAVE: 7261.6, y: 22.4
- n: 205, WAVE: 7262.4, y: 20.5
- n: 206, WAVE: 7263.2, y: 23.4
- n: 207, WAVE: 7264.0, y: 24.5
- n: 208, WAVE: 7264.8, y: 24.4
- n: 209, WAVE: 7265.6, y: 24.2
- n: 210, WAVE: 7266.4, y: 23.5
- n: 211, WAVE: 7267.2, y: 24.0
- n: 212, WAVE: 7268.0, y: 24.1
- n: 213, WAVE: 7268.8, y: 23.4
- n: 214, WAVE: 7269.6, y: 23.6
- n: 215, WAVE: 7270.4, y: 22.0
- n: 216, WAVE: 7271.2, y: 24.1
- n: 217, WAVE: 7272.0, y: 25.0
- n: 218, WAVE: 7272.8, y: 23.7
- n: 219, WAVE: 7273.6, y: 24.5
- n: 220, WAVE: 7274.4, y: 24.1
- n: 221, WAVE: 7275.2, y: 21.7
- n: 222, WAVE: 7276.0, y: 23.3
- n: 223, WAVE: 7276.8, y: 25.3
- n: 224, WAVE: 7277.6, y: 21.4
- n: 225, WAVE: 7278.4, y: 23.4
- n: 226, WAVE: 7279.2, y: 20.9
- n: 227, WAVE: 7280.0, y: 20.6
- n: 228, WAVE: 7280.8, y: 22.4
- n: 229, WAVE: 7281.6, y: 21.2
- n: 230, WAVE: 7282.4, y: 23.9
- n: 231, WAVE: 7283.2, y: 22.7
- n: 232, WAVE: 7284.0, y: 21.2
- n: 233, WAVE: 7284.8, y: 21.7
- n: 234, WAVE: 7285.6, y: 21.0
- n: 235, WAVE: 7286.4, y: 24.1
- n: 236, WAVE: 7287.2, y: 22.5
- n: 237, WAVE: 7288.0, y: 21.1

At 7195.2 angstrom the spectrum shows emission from [N II] 6583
